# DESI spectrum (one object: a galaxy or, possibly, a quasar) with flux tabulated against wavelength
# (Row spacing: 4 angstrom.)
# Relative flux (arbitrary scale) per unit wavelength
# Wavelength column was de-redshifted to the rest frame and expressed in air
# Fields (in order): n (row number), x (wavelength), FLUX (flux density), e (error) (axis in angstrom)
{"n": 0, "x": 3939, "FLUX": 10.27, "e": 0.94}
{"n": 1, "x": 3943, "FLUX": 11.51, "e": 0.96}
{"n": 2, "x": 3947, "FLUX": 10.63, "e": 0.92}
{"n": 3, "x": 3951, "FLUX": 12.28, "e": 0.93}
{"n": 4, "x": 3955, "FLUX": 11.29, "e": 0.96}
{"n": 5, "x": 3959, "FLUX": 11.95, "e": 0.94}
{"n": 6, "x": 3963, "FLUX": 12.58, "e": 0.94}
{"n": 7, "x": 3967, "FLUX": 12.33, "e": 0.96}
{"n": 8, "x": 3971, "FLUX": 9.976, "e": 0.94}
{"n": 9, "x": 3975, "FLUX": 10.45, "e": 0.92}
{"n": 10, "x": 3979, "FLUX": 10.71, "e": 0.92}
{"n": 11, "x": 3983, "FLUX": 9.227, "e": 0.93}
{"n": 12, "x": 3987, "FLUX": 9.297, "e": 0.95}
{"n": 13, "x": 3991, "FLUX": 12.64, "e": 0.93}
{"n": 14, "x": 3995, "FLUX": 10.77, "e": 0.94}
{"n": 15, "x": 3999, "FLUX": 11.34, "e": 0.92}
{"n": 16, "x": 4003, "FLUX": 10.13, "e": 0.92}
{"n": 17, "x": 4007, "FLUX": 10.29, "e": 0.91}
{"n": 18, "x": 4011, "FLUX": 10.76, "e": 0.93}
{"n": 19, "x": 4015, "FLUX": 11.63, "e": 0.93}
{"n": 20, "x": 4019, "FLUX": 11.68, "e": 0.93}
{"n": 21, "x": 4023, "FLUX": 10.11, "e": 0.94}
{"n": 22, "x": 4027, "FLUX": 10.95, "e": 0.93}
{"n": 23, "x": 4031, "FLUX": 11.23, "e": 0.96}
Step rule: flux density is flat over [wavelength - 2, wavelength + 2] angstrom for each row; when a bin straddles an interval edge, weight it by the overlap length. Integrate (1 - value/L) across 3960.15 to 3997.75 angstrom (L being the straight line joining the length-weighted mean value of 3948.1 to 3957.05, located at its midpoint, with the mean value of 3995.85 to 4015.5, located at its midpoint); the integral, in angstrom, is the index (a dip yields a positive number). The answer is 1.02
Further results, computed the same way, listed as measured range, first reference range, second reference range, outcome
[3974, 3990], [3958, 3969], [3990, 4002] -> 2.34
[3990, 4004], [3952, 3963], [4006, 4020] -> 0.16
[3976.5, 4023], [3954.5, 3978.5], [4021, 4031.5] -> 1.10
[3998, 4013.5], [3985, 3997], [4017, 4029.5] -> 0.42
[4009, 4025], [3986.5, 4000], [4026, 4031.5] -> 0.09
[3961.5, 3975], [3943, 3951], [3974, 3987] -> -1.24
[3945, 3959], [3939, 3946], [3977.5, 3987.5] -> -0.99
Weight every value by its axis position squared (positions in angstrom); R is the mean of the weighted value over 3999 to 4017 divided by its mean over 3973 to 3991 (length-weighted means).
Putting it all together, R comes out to 1.07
